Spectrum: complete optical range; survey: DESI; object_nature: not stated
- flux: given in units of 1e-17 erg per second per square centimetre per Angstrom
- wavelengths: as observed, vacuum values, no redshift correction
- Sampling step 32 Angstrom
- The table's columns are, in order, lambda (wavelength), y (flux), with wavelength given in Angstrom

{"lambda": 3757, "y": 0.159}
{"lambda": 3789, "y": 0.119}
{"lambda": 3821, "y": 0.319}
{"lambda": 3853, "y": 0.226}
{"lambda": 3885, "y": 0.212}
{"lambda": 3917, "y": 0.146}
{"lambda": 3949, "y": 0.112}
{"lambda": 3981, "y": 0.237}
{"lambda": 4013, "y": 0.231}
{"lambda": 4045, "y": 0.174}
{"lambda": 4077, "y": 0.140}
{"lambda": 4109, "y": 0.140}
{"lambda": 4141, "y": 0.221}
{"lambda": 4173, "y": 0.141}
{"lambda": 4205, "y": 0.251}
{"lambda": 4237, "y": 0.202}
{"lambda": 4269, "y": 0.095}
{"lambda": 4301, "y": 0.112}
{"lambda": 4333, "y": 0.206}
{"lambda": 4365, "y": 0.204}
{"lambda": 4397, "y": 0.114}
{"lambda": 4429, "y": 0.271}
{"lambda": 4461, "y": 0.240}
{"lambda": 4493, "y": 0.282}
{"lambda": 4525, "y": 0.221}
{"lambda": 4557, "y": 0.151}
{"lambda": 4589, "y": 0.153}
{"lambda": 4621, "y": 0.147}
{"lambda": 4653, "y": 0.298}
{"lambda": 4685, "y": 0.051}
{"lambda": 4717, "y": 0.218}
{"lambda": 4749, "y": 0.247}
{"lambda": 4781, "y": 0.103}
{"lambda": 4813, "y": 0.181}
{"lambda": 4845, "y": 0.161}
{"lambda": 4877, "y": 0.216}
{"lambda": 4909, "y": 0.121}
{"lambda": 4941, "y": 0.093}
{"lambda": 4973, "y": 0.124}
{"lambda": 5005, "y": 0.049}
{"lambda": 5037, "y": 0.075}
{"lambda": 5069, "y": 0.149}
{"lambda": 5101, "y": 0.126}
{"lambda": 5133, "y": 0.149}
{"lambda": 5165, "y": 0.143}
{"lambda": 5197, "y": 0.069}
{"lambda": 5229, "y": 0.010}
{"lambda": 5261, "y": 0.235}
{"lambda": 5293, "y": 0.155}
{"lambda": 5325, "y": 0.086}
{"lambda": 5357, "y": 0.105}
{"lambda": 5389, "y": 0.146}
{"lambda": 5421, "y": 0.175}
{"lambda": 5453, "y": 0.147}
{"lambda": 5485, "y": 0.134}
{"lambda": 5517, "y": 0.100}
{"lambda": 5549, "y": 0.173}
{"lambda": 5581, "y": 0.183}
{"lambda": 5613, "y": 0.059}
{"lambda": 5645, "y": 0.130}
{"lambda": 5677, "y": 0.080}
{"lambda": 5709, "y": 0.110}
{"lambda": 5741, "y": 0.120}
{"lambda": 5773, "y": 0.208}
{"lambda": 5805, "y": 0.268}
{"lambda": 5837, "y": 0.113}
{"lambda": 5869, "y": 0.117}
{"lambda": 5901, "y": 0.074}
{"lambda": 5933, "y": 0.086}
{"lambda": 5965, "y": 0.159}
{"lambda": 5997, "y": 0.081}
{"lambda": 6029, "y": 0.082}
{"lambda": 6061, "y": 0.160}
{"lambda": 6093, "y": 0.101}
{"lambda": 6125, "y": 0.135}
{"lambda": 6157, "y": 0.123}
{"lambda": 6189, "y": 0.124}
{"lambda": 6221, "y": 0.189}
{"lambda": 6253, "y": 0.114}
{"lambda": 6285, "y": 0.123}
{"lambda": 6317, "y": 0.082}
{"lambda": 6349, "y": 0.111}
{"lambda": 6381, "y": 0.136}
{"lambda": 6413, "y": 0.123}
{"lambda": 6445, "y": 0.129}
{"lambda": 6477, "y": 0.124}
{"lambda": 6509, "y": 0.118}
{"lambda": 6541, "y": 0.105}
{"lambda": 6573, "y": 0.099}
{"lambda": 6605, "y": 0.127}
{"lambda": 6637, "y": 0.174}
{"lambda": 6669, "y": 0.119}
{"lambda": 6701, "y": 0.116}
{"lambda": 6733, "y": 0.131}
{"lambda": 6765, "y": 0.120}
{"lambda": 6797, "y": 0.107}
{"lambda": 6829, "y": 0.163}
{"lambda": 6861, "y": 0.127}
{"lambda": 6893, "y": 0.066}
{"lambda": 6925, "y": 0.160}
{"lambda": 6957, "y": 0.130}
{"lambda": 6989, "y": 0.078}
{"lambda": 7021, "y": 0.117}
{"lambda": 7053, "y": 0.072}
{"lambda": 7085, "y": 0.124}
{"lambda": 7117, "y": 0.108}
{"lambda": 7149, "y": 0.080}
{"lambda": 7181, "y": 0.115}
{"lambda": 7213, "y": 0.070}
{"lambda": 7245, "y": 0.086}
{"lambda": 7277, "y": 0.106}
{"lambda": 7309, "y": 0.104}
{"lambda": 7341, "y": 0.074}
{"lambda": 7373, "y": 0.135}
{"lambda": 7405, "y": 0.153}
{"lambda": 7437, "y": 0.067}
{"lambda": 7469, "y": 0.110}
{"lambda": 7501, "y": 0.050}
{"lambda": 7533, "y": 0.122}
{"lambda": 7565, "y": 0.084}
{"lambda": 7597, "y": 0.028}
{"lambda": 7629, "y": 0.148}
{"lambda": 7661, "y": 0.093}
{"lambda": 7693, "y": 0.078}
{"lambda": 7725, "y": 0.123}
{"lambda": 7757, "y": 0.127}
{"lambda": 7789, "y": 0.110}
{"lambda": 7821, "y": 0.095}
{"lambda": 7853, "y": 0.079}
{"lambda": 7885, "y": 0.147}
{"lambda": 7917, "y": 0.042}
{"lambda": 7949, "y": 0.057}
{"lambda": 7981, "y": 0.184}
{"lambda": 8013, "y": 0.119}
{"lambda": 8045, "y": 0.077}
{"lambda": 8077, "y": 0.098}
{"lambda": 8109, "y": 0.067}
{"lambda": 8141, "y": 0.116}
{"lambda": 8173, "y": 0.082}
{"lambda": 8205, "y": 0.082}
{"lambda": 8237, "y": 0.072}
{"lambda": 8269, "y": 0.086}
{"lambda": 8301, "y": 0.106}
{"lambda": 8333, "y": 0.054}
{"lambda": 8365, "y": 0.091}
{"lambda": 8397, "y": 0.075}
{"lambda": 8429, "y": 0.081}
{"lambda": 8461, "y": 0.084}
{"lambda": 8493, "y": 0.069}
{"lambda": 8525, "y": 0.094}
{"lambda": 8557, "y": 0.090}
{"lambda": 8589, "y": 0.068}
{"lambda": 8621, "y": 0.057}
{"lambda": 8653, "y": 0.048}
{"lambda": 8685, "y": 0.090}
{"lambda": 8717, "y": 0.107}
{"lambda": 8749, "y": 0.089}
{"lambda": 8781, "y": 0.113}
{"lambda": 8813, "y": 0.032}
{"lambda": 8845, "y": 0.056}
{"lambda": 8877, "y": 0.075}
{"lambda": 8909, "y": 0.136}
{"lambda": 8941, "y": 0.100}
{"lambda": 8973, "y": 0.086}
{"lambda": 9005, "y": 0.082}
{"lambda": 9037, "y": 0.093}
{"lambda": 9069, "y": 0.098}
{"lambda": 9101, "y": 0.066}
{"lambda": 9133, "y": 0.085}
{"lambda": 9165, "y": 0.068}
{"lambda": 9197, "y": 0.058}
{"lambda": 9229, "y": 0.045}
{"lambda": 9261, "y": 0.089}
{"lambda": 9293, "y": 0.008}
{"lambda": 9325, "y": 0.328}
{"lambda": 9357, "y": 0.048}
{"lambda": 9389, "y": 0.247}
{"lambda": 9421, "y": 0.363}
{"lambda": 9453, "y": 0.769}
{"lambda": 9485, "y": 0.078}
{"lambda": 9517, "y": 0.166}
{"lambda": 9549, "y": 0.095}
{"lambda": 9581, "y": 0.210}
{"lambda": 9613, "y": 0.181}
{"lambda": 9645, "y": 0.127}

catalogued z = 1.53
